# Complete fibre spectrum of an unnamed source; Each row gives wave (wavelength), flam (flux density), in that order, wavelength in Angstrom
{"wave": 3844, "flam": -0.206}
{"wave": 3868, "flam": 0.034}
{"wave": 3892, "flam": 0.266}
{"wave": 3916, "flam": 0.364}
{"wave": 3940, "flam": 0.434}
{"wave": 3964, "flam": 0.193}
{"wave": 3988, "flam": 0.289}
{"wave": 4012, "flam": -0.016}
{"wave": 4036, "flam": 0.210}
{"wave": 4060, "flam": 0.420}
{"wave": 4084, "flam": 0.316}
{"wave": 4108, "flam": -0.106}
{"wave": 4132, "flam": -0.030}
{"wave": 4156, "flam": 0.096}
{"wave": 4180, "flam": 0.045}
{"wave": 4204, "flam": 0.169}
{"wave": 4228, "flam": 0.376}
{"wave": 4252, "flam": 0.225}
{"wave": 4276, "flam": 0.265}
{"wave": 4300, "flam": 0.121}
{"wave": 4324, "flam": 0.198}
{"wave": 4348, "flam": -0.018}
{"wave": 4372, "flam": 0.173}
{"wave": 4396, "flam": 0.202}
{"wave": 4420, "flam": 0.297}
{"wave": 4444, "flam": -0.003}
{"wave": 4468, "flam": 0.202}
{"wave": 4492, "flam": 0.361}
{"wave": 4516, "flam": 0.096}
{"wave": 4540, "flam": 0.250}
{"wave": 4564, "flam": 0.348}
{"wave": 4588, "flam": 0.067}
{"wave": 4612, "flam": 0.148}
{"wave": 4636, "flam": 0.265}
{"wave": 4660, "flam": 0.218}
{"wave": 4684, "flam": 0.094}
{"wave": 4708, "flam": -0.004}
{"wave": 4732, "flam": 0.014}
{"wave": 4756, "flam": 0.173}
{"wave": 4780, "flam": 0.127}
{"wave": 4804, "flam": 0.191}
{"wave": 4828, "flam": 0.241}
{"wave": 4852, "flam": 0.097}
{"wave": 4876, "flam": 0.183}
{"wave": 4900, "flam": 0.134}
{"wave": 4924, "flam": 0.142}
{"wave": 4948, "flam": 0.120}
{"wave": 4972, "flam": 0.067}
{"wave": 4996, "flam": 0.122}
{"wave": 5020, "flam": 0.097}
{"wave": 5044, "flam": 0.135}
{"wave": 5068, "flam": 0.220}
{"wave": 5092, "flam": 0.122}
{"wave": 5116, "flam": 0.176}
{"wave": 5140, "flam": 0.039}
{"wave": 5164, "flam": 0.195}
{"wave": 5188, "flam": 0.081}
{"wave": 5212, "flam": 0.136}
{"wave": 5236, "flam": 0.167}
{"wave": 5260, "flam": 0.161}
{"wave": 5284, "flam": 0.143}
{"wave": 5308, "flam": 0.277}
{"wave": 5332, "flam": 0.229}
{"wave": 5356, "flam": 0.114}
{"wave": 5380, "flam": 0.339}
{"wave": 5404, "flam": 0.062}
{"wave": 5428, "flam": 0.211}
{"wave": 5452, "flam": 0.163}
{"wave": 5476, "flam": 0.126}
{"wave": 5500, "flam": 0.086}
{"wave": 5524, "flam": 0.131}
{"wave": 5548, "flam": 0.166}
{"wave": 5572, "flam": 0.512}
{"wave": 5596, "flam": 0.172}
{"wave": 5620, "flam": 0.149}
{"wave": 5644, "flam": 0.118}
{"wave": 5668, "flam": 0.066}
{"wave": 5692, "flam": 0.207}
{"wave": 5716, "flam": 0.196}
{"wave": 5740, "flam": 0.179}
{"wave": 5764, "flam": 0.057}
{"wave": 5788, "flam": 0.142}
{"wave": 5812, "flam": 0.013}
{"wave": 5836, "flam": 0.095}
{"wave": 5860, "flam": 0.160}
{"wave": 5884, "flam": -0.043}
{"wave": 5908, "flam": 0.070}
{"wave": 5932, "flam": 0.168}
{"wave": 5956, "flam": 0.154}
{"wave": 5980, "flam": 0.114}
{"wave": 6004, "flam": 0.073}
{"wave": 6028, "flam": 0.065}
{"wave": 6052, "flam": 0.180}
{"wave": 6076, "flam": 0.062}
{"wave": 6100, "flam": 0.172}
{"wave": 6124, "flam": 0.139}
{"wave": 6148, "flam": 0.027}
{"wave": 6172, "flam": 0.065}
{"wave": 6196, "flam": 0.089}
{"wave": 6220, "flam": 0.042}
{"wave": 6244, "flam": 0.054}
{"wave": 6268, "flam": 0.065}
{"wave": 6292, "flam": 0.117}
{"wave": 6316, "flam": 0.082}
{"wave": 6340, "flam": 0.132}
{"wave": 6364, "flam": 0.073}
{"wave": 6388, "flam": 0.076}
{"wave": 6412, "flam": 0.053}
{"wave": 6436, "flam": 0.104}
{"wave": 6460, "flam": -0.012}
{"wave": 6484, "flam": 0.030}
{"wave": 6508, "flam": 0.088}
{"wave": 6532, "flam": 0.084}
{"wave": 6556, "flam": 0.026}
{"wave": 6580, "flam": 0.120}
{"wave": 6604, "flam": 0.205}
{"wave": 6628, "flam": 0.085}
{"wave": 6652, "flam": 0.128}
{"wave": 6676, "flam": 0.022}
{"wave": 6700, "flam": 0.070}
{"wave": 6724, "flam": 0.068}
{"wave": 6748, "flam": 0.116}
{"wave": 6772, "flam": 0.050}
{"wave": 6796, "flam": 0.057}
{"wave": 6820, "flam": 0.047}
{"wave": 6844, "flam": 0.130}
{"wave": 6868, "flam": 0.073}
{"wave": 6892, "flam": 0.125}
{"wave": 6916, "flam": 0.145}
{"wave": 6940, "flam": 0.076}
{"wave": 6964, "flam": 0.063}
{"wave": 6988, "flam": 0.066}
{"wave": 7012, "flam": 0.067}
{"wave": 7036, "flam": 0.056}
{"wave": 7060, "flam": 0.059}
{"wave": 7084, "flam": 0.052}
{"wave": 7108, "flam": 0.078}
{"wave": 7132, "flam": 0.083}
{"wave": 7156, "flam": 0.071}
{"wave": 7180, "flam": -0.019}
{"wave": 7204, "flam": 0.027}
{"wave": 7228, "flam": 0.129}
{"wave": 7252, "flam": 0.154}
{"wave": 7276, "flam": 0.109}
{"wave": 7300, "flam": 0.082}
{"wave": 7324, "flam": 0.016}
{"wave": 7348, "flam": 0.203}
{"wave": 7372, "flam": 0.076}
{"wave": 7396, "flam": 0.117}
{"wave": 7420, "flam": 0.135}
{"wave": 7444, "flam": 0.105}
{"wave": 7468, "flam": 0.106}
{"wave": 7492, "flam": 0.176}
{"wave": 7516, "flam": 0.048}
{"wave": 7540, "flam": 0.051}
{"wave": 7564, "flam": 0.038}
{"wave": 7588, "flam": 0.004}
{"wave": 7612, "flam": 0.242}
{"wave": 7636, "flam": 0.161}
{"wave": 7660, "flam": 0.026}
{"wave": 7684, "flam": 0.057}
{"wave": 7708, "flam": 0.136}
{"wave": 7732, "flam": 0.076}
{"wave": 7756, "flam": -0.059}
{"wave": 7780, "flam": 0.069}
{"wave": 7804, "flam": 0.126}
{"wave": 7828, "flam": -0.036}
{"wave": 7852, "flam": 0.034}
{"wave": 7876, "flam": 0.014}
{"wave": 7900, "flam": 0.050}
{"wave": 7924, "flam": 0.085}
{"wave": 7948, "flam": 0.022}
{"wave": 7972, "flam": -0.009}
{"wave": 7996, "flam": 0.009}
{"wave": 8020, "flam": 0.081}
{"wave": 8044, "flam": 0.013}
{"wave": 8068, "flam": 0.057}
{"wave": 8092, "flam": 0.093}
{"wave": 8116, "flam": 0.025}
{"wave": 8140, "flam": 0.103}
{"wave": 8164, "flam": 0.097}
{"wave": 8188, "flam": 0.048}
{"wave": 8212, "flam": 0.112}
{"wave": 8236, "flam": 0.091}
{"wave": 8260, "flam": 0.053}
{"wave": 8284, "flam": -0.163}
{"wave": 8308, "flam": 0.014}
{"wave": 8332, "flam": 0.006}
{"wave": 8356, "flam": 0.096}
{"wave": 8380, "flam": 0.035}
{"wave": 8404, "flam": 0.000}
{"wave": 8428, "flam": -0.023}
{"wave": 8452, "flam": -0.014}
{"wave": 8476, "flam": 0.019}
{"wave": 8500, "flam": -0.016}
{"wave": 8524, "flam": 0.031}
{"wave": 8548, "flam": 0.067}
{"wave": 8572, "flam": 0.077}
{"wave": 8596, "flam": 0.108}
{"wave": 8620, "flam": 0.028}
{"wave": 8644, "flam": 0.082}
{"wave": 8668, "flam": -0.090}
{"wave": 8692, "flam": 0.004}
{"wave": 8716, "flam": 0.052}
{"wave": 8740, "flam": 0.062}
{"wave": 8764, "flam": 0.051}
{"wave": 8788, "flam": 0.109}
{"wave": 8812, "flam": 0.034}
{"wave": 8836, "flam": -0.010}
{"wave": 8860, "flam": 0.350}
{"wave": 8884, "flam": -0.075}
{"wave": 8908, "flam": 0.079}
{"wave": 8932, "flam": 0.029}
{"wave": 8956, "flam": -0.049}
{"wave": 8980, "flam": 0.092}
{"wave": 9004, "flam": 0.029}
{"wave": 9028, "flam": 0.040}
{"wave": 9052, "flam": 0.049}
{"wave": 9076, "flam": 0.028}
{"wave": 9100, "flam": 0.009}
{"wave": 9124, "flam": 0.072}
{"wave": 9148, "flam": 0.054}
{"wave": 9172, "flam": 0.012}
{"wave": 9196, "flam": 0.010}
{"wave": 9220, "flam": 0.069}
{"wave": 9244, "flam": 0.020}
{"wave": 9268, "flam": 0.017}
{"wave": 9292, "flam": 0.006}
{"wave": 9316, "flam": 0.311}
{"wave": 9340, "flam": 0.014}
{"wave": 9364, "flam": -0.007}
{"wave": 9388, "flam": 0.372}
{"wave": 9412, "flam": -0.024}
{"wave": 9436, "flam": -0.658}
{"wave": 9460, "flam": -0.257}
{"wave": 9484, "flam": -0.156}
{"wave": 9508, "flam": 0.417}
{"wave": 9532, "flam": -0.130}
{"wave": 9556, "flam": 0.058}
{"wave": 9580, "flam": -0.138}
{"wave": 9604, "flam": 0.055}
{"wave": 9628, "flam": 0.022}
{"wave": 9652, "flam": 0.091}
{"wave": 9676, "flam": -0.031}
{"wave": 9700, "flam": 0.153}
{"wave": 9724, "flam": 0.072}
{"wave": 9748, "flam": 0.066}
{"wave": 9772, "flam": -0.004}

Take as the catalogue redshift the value 0.768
